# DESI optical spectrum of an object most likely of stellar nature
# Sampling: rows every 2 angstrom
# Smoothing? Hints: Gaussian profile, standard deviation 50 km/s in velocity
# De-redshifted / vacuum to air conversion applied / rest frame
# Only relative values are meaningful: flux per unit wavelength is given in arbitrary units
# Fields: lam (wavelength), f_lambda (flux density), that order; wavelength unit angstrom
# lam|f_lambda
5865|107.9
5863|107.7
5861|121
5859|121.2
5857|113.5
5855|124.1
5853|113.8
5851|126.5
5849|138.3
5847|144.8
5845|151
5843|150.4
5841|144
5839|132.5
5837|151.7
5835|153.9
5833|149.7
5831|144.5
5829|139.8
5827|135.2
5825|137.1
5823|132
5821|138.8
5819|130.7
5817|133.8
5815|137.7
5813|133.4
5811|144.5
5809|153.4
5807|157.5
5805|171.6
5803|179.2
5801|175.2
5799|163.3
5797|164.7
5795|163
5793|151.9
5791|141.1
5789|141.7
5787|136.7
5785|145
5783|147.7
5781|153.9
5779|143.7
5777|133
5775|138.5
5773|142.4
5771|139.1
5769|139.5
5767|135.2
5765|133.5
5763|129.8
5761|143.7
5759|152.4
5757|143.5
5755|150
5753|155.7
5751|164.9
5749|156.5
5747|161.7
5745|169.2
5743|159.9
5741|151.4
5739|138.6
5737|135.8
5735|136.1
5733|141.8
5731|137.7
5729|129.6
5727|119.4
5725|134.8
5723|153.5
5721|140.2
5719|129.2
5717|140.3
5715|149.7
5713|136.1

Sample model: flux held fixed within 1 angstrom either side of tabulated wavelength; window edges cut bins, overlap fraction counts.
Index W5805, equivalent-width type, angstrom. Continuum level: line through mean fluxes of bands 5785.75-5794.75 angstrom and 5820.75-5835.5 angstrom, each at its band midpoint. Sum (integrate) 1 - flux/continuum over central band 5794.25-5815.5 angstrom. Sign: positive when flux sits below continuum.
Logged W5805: -2.3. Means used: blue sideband 145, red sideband 141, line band 159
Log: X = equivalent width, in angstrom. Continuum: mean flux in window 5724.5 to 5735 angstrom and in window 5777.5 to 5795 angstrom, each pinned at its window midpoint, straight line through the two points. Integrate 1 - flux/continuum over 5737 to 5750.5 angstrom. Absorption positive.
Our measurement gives -1.9 angstrom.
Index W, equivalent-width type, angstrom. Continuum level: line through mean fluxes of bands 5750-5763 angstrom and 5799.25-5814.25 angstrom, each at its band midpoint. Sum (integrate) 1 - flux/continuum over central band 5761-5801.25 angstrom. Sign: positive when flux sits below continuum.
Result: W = 2.4 angstrom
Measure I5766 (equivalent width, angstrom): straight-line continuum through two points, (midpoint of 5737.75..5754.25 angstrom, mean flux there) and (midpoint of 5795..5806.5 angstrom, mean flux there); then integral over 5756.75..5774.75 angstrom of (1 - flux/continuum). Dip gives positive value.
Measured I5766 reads 2.4 angstrom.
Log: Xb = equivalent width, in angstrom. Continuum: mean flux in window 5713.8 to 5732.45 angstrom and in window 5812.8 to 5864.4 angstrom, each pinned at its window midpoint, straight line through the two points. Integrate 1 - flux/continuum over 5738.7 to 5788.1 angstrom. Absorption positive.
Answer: -3.7 angstrom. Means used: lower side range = 137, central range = 147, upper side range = 135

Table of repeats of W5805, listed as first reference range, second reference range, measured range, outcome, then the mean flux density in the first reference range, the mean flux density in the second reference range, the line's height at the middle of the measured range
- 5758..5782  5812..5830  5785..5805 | -2.8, 140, 135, 138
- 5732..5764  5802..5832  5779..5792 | 0.2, 149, 145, 147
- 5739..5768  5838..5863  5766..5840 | -3.2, 150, 131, 140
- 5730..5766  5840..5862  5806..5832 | -0.6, 148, 132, 137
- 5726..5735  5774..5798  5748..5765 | -1.2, 133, 147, 139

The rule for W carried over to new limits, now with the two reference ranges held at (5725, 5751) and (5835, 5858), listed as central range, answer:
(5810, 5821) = 0.20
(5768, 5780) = 0.24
